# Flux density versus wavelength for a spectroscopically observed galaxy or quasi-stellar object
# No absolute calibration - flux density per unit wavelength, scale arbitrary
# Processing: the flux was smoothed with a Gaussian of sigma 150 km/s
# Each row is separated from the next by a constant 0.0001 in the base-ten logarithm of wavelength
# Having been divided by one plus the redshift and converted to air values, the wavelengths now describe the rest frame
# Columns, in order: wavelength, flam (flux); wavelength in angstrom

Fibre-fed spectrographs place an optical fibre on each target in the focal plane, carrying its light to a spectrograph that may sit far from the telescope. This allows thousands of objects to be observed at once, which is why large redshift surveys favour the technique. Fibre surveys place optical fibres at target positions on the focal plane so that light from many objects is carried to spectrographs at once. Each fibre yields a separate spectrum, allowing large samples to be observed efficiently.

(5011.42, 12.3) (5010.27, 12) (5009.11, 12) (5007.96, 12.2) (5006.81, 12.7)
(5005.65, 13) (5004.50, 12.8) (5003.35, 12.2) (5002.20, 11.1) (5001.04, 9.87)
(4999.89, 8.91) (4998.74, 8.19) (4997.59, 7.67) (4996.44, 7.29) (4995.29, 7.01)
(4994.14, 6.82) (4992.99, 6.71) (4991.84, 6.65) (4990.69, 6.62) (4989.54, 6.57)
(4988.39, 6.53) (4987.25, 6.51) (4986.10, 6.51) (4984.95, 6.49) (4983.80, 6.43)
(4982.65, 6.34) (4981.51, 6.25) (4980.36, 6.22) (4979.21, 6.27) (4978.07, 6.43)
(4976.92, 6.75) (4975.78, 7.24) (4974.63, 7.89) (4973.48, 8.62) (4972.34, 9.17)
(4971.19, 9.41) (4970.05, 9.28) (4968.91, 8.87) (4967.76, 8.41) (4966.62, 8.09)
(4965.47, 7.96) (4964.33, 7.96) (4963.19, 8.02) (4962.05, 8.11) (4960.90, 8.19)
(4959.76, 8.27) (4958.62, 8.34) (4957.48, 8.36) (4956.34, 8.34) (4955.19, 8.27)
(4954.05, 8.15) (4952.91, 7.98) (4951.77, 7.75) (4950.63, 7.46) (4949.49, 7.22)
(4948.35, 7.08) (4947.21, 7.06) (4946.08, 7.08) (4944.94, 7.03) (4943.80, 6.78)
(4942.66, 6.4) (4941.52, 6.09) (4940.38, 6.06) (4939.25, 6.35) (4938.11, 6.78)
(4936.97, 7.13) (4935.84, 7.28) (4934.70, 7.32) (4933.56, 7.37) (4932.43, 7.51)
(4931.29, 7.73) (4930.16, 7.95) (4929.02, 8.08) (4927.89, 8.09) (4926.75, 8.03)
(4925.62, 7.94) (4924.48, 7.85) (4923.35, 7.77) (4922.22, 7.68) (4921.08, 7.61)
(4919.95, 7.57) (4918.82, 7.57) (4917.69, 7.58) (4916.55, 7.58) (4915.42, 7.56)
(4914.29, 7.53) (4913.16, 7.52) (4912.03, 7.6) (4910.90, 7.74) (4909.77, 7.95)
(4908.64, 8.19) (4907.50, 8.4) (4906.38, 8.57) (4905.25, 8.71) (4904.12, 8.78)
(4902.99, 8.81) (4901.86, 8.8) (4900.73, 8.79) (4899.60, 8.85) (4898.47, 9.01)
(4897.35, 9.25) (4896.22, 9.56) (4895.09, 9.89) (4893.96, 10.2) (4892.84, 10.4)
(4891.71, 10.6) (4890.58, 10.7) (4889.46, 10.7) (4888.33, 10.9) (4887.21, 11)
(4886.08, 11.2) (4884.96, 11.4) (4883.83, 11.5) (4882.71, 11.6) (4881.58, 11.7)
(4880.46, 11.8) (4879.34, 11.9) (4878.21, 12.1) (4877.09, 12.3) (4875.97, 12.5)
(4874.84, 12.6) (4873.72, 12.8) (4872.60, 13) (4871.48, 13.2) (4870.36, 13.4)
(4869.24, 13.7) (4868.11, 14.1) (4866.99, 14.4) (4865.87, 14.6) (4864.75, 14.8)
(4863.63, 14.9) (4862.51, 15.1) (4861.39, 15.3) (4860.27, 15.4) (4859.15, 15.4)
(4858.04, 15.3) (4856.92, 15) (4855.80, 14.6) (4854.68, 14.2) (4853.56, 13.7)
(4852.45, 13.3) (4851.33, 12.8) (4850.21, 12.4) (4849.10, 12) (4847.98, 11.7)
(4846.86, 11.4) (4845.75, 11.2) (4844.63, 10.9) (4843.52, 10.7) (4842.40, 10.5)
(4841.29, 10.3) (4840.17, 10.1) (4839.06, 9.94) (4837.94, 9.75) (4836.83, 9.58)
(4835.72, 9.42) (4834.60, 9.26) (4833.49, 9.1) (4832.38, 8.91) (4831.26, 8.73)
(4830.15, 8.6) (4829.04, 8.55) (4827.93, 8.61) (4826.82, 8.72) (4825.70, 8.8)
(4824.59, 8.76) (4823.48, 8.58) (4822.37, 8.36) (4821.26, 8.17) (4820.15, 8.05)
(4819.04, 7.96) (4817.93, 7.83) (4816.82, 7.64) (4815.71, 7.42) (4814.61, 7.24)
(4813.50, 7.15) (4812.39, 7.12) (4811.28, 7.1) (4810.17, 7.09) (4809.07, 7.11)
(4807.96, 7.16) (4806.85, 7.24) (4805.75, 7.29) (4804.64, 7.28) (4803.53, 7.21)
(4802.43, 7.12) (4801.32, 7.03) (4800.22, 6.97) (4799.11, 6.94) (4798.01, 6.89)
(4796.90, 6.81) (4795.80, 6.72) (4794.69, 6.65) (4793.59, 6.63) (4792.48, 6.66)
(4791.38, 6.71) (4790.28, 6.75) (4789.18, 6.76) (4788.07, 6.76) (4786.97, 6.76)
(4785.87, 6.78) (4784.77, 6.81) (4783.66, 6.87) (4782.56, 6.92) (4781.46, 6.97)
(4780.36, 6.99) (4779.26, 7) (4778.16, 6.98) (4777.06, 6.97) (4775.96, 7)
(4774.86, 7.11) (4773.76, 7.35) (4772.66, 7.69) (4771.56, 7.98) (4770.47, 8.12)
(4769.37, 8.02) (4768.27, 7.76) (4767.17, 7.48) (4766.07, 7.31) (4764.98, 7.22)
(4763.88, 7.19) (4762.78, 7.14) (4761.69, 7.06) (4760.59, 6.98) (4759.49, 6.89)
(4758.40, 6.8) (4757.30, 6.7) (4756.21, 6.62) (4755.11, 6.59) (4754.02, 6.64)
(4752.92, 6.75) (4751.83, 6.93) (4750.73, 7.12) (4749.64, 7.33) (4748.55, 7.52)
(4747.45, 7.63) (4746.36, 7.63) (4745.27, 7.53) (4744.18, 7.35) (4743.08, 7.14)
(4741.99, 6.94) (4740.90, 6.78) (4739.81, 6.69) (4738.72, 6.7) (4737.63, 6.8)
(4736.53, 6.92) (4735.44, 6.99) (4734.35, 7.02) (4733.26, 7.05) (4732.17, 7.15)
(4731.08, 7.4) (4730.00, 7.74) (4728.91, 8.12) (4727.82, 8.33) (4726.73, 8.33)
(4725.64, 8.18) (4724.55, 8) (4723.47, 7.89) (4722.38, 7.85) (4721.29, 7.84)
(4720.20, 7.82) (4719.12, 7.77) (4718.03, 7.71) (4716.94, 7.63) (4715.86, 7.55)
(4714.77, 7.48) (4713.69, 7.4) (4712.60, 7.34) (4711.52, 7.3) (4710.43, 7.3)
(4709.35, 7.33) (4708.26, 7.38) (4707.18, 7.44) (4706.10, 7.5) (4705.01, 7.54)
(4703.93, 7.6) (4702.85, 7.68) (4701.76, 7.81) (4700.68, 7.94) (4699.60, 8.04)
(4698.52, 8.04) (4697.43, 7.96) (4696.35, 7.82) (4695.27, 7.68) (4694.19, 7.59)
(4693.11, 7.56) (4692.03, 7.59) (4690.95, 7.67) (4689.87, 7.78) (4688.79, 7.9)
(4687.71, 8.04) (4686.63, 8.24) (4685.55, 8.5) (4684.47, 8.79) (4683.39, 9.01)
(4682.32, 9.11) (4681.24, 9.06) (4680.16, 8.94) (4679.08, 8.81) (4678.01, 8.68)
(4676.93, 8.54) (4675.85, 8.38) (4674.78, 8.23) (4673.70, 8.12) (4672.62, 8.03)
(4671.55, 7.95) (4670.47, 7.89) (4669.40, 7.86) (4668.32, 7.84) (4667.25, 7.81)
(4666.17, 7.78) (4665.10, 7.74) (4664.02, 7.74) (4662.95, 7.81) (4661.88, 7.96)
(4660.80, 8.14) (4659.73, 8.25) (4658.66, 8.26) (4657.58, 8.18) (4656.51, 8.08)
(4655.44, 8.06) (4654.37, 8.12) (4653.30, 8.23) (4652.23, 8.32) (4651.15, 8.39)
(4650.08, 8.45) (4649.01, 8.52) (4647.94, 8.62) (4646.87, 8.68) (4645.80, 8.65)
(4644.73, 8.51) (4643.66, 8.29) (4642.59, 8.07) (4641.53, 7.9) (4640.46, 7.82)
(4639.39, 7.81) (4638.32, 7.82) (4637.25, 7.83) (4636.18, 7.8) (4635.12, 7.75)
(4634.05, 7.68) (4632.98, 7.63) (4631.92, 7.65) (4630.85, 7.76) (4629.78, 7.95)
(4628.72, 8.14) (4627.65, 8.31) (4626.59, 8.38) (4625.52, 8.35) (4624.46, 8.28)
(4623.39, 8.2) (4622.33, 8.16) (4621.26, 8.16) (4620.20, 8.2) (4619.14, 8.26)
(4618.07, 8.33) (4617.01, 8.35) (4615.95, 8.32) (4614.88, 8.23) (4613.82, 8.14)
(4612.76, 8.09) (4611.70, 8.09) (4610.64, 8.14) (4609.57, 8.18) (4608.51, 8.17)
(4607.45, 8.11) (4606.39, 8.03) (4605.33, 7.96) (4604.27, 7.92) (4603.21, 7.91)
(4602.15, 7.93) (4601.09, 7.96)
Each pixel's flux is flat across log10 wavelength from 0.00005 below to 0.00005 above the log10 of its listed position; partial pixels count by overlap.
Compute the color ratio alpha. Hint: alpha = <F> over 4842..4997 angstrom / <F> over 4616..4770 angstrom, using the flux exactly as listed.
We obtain 1.20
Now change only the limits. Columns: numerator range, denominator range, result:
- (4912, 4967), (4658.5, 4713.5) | 0.95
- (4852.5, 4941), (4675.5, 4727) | 1.30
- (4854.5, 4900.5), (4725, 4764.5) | 1.73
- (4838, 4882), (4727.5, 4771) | 1.80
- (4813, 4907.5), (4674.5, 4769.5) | 1.44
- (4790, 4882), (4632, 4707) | 1.26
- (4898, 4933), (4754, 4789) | 1.13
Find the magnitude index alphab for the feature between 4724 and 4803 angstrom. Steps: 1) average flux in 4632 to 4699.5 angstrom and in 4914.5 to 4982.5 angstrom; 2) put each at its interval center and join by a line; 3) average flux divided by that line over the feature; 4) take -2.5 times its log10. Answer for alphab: 0.12 mag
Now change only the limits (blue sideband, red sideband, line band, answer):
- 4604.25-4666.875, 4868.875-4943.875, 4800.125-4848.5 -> 0.03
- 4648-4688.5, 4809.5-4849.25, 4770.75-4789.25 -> 0.24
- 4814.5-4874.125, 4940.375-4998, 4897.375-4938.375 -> 0.14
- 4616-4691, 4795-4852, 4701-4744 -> 0.12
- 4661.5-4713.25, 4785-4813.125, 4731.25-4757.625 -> 0.06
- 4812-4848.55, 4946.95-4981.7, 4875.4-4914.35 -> -0.17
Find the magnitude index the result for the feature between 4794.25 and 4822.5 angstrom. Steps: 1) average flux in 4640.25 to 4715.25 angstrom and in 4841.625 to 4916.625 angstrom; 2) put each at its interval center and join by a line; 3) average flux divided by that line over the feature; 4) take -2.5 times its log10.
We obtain 0.37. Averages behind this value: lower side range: 8.04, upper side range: 11.4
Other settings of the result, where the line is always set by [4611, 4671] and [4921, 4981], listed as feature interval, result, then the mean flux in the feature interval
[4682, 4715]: 0.028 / 7.81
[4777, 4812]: 0.138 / 6.94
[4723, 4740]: 0.070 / 7.47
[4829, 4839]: -0.173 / 9.17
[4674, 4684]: -0.090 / 8.74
